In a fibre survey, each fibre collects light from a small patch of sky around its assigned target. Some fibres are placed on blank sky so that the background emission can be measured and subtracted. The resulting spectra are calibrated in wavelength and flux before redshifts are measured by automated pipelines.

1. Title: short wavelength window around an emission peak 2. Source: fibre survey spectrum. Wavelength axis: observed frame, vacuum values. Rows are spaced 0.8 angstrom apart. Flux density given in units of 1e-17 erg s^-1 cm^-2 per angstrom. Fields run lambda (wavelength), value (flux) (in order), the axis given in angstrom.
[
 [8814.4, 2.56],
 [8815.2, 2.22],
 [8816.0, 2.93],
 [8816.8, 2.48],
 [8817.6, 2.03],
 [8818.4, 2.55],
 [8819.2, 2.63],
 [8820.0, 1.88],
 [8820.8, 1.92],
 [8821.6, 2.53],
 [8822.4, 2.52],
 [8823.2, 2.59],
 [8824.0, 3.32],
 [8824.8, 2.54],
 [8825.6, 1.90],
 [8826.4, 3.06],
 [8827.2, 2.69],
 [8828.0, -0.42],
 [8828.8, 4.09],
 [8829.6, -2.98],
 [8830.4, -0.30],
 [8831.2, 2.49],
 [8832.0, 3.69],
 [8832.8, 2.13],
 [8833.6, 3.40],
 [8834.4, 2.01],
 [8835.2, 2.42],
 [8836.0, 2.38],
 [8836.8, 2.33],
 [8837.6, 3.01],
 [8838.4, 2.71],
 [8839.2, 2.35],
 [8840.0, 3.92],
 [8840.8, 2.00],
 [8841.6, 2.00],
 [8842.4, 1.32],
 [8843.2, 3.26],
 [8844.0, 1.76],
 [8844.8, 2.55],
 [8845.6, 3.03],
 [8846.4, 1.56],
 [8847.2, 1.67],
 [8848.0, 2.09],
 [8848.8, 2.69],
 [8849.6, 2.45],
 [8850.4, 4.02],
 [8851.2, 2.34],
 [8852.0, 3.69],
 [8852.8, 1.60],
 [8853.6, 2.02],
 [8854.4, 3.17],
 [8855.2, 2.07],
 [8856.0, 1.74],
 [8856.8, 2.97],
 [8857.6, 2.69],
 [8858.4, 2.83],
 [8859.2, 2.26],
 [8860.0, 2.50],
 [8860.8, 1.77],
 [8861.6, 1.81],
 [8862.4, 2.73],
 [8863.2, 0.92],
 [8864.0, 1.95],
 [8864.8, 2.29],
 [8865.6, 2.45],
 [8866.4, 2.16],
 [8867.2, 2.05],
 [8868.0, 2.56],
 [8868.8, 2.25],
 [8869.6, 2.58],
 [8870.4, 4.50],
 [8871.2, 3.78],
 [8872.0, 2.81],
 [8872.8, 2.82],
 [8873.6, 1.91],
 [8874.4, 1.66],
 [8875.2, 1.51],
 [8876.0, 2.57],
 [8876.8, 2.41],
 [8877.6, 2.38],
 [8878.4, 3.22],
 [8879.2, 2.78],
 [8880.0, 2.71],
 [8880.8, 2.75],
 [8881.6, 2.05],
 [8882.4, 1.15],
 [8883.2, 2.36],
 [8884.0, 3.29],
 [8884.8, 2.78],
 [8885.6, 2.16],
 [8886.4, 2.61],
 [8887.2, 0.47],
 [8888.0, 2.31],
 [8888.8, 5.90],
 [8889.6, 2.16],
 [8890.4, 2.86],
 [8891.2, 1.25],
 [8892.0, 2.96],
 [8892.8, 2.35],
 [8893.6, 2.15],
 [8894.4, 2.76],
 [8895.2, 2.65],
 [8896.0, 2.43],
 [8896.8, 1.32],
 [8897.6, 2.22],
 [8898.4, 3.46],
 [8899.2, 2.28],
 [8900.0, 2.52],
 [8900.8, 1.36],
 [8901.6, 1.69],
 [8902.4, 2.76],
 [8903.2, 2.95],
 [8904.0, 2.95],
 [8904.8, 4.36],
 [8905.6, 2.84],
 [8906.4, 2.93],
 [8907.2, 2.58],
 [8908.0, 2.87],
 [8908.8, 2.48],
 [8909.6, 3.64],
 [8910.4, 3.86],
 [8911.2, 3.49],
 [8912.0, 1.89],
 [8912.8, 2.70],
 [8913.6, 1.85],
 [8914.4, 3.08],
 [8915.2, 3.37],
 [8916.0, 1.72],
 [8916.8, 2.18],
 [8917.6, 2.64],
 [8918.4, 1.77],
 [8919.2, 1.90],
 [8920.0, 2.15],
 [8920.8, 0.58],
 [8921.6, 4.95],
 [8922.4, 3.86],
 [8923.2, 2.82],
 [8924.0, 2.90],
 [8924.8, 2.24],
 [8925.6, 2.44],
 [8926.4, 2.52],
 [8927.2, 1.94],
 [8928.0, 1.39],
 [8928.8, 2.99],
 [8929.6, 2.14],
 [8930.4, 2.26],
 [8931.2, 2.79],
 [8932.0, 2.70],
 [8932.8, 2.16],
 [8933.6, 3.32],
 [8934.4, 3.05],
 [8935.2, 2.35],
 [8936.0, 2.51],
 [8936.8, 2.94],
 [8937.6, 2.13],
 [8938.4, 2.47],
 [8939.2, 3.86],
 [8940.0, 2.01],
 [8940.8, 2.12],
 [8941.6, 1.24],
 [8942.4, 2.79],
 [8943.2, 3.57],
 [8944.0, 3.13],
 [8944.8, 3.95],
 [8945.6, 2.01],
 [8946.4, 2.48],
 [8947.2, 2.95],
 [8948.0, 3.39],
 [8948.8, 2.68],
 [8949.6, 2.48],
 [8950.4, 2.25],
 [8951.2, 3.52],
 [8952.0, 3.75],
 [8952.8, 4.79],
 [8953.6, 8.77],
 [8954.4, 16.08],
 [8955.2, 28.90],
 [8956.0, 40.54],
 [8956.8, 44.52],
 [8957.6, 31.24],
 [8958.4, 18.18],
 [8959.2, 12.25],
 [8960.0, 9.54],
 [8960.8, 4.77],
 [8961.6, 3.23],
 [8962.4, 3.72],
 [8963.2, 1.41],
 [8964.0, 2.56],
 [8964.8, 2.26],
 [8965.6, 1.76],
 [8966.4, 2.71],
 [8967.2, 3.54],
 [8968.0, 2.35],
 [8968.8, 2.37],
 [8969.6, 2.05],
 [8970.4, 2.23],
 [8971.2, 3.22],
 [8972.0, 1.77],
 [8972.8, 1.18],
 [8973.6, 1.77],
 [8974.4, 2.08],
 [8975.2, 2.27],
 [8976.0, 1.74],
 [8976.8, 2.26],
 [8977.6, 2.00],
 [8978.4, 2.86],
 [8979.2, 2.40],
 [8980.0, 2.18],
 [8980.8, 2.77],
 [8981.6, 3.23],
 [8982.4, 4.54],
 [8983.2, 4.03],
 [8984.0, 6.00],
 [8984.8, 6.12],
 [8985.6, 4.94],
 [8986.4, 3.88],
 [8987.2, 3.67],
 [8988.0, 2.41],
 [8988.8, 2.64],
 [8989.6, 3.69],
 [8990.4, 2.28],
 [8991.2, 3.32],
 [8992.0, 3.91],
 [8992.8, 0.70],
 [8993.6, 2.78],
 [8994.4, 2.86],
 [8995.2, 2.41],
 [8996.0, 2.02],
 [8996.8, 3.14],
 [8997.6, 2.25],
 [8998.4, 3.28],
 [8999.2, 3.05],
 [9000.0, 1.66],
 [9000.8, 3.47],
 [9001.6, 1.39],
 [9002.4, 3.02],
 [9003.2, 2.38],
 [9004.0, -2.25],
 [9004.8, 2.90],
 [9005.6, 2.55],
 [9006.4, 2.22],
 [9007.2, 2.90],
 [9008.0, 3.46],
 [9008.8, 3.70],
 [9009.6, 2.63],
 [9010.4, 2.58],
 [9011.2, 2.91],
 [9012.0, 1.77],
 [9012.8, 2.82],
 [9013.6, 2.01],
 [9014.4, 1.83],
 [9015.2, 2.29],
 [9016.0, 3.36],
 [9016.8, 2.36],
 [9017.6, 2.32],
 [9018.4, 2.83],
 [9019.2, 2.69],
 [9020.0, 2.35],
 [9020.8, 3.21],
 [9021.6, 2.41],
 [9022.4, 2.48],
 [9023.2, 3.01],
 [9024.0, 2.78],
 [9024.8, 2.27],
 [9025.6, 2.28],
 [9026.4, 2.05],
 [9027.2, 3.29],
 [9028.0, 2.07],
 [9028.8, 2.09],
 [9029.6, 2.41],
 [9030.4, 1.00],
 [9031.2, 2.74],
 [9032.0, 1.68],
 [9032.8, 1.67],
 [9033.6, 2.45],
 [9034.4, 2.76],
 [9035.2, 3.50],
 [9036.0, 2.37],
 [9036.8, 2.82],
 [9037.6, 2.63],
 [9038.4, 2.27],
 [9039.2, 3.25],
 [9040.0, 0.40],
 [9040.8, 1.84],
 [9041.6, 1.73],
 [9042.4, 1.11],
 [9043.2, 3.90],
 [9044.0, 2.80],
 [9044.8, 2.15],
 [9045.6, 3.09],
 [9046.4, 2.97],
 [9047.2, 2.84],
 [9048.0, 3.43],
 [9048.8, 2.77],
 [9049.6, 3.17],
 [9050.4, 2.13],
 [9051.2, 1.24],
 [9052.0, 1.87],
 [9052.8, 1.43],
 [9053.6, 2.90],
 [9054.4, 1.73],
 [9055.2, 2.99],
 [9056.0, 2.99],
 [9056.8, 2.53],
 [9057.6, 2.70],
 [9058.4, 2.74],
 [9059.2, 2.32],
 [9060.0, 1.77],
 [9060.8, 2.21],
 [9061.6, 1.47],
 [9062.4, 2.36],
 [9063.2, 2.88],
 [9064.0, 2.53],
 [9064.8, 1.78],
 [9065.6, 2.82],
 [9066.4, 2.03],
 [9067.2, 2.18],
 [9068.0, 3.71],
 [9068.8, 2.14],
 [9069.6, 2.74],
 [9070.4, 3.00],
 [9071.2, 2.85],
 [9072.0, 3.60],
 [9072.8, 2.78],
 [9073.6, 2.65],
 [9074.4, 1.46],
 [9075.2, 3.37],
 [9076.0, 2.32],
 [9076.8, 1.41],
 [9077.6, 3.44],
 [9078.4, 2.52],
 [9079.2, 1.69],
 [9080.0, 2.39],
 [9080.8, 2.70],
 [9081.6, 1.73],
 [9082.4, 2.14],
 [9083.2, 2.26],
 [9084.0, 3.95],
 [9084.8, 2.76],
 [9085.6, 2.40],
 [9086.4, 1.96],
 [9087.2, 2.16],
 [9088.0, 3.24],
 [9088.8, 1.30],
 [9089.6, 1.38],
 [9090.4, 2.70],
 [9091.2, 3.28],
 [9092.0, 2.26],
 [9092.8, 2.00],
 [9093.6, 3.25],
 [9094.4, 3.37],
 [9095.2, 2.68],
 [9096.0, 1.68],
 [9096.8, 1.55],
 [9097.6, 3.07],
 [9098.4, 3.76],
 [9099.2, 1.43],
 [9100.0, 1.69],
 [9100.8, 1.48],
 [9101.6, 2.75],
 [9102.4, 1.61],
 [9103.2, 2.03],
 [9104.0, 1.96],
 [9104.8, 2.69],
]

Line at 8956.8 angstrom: H-alpha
